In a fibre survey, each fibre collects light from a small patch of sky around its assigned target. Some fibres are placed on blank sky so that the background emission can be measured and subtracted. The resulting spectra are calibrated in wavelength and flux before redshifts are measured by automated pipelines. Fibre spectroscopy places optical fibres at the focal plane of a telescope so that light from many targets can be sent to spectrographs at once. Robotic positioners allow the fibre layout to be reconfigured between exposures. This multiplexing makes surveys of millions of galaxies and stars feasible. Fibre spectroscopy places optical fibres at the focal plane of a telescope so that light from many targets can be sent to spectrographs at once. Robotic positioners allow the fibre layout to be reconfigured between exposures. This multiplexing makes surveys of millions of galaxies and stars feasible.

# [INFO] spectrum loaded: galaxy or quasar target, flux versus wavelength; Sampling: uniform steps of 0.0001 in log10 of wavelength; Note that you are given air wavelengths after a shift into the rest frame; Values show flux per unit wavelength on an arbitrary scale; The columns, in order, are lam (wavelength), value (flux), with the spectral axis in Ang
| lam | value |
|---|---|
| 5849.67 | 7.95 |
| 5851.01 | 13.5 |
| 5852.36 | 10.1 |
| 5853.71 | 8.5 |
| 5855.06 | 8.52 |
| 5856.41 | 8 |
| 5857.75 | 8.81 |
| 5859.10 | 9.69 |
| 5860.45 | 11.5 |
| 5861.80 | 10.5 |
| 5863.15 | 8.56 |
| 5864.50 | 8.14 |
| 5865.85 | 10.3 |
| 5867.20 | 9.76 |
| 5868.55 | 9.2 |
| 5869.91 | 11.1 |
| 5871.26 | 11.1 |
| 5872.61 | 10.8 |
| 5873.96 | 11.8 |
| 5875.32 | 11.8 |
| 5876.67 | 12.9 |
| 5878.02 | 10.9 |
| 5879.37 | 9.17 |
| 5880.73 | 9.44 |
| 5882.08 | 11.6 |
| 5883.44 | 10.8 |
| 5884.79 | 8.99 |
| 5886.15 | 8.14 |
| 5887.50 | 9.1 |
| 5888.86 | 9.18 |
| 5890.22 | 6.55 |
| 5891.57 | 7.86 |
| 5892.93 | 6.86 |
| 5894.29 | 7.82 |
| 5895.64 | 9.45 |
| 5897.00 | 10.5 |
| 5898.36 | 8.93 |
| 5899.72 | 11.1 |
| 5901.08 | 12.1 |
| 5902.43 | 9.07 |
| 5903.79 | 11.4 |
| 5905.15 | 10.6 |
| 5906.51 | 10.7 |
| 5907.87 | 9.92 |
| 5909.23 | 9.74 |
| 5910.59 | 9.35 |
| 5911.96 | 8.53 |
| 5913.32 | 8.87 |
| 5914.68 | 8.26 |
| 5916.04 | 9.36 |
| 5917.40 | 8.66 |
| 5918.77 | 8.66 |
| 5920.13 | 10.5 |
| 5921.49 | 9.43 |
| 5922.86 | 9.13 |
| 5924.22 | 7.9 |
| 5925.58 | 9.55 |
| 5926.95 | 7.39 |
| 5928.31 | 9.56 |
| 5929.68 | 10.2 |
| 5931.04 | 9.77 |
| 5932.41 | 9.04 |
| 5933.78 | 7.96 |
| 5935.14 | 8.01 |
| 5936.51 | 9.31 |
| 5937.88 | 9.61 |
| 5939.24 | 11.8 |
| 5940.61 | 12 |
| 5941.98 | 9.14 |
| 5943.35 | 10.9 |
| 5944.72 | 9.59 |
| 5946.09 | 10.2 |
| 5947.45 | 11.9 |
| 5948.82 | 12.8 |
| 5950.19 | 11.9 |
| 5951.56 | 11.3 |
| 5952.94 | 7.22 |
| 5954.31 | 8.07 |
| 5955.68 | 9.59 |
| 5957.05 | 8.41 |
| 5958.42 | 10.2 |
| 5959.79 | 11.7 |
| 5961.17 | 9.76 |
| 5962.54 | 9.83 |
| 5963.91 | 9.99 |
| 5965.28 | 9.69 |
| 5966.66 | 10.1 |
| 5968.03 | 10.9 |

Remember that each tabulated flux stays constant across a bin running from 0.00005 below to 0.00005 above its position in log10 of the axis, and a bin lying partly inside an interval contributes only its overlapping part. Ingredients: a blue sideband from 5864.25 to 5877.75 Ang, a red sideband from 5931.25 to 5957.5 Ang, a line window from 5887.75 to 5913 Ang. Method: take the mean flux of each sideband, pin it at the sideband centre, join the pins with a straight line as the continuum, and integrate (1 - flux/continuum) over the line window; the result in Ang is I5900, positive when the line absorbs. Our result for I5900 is 2.5 Ang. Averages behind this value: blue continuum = 10.8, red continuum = 9.94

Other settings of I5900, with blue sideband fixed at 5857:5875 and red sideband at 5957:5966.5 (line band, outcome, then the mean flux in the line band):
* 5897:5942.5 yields 2.3 Ang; 9.58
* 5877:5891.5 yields 1.0 Ang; 9.41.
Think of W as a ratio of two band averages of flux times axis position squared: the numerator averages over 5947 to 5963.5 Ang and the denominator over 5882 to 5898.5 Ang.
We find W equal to 1.18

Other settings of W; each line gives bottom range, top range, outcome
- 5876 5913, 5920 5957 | 1.02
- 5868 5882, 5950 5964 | 0.92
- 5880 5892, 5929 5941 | 1.08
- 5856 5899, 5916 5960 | 1.02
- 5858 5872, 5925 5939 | 0.94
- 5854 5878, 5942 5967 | 1.03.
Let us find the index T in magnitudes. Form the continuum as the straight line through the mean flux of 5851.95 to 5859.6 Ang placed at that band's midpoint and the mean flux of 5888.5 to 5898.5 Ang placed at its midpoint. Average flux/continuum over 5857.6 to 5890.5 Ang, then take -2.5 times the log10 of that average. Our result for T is -0.17 mag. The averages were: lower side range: 8.88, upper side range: 8.34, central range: 10.1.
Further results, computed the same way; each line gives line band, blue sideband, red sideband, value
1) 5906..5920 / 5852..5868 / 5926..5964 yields 0.05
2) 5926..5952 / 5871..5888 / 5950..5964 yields -0.02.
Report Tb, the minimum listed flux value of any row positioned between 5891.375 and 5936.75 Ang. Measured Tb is 6.86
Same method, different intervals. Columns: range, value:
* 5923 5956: 7.22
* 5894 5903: 7.82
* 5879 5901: 6.55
